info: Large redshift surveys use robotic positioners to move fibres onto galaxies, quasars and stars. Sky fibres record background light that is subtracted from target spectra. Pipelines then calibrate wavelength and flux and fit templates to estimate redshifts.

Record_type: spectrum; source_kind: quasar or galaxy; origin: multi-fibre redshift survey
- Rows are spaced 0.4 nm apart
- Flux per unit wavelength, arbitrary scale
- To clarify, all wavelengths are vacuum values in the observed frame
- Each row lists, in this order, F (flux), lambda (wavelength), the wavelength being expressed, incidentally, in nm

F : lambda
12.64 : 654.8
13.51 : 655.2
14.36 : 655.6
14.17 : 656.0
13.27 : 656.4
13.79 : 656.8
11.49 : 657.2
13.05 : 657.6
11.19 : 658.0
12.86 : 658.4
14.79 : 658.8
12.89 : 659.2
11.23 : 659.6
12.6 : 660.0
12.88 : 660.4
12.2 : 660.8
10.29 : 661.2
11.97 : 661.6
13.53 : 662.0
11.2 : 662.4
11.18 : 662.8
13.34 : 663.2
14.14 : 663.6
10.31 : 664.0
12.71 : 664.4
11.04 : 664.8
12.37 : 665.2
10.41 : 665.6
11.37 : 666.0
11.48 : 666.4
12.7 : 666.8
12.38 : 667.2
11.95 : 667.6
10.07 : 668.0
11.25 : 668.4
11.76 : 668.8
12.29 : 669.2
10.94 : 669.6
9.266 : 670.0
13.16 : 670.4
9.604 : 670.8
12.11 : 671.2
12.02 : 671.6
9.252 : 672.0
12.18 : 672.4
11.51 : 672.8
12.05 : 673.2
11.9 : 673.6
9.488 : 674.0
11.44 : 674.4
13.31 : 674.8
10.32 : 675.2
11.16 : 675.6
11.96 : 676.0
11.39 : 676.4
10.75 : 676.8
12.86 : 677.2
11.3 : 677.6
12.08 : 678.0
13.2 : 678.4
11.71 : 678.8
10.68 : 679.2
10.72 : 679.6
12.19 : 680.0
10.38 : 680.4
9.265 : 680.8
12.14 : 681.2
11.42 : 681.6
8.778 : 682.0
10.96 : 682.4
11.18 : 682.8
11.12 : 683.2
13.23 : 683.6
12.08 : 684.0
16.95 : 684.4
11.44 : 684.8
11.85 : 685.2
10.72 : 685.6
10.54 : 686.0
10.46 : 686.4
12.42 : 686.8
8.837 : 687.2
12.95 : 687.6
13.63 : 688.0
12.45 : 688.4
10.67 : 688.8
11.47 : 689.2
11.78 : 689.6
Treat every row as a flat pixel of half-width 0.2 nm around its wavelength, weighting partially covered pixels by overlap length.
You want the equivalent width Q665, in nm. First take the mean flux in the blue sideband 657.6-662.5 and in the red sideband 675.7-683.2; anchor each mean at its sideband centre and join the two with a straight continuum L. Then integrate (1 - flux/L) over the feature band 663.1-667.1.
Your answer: 0.04 nm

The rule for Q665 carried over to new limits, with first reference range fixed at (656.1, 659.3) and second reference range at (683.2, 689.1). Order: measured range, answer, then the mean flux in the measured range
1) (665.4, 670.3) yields 0.48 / 11.4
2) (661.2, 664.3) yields 0.16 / 12.1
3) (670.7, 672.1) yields 0.17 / 10.9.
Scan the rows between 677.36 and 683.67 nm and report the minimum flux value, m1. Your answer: 8.778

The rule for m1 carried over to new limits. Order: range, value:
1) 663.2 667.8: 10.31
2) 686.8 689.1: 8.837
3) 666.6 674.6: 9.252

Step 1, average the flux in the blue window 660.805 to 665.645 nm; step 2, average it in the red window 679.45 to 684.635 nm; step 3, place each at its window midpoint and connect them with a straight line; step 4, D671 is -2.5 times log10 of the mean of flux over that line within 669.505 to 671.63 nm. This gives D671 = 0.06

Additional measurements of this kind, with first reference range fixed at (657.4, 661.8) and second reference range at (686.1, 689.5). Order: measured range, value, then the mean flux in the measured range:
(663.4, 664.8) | 0.00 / 12.2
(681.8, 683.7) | 0.07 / 10.9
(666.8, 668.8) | 0.05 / 11.6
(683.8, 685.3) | -0.13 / 13.2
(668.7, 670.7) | 0.07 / 11.4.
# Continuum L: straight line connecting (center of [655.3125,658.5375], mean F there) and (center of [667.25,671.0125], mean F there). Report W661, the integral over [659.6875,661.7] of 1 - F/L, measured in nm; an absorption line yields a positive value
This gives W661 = 0.08 nm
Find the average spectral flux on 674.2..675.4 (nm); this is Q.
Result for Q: 11.7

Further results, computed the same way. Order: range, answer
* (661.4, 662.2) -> 12.8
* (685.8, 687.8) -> 11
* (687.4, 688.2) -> 13.3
